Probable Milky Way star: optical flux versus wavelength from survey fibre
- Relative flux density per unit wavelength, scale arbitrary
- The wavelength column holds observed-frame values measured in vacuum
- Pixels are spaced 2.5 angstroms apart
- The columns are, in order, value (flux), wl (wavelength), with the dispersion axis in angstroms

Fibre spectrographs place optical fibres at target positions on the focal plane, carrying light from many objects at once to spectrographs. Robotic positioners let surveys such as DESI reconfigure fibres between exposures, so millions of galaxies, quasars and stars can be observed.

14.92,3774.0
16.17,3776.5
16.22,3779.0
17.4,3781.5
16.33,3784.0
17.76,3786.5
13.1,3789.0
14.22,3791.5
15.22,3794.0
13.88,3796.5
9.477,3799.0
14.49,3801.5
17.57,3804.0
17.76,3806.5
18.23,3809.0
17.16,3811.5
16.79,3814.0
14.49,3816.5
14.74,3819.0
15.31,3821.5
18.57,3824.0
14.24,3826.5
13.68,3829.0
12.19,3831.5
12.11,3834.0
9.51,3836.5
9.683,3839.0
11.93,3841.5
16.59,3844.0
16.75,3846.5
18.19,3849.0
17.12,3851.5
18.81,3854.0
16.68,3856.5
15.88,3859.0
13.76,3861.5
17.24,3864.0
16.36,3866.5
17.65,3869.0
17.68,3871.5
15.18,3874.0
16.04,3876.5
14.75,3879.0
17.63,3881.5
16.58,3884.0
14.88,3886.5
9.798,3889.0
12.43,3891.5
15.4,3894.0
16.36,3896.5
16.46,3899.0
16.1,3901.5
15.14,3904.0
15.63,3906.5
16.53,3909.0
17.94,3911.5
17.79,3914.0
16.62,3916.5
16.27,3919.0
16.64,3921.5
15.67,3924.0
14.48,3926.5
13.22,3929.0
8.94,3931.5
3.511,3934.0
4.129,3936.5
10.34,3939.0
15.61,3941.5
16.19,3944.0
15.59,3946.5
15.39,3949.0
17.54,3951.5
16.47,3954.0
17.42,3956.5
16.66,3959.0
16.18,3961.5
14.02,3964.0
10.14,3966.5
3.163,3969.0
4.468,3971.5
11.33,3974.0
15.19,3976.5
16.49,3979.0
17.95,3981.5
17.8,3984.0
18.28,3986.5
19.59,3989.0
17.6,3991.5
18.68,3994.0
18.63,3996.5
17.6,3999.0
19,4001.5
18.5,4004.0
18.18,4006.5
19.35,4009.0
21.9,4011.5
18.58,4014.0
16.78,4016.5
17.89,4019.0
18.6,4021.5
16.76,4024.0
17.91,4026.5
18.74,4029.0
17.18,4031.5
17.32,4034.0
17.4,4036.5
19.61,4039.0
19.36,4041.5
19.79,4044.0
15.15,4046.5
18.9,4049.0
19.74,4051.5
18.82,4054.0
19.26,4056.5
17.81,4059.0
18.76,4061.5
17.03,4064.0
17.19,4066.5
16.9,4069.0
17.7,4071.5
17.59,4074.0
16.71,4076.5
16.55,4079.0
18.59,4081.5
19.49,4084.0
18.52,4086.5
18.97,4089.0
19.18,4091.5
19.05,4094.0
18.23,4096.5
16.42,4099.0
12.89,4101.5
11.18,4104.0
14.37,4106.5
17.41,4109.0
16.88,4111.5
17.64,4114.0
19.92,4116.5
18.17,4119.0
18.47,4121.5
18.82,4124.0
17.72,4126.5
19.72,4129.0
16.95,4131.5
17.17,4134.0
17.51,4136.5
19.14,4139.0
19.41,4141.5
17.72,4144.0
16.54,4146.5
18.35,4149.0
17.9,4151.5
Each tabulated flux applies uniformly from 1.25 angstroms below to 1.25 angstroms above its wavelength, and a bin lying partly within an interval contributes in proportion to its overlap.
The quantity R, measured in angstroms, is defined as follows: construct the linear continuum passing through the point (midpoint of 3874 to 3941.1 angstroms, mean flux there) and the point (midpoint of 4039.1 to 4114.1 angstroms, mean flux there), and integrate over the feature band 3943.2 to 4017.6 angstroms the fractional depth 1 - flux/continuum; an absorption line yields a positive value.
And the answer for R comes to -2.1 angstroms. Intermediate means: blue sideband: 14.2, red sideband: 17.6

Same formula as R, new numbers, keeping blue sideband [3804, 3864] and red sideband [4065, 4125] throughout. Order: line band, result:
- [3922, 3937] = 5.1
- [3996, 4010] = -1.6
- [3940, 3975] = 5.8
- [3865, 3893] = 0.5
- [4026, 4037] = -0.6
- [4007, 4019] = -1.6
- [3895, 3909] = -0.1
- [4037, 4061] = -2.4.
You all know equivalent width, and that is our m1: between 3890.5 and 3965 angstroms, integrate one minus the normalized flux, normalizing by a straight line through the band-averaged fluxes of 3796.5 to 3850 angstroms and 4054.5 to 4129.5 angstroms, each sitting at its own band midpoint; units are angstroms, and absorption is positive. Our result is 5.2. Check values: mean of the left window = 14.7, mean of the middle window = 14.7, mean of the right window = 17.6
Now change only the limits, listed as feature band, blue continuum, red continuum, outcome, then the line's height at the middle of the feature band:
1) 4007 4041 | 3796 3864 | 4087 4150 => -3.3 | 16.7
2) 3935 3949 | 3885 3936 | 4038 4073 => 2.5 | 15.2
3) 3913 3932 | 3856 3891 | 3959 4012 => 0.7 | 15.7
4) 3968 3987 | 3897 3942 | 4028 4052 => 3.7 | 16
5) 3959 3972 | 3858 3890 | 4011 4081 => 4.9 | 16.9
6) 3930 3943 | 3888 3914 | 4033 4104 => 5.9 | 15.9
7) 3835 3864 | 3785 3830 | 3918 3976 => -1.0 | 14.6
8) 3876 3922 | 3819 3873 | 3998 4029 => 1.5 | 16.2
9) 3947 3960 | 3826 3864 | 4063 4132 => -0.7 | 15.8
